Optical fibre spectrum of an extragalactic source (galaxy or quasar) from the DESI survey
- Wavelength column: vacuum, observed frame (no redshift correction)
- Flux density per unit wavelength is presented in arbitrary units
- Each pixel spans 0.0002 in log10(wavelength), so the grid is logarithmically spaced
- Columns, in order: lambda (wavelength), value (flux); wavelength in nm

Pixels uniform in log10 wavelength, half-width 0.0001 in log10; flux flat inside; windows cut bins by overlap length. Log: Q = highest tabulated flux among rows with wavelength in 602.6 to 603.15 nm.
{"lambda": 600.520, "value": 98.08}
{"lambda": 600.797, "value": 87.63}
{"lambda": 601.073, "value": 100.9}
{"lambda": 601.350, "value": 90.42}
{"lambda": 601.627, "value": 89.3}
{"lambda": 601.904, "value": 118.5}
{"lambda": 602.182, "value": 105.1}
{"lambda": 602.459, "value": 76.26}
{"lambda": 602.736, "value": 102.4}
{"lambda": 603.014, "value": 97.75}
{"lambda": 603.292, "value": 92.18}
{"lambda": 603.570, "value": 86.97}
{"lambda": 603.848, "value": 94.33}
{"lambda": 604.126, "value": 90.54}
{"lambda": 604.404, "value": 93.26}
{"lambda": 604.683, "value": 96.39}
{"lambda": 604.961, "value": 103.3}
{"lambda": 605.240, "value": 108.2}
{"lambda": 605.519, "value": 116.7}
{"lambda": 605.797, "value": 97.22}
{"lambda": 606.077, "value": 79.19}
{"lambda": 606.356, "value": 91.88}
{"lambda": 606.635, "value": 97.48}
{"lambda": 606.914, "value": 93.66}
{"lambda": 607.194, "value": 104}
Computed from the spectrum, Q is 102.4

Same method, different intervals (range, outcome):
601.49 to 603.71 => 118.5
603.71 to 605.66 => 116.7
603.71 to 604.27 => 94.33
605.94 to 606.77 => 97.48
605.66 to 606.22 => 97.22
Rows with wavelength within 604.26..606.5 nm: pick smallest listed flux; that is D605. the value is 79.19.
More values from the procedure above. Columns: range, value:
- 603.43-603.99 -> 86.97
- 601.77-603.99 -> 76.26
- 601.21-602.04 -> 89.3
